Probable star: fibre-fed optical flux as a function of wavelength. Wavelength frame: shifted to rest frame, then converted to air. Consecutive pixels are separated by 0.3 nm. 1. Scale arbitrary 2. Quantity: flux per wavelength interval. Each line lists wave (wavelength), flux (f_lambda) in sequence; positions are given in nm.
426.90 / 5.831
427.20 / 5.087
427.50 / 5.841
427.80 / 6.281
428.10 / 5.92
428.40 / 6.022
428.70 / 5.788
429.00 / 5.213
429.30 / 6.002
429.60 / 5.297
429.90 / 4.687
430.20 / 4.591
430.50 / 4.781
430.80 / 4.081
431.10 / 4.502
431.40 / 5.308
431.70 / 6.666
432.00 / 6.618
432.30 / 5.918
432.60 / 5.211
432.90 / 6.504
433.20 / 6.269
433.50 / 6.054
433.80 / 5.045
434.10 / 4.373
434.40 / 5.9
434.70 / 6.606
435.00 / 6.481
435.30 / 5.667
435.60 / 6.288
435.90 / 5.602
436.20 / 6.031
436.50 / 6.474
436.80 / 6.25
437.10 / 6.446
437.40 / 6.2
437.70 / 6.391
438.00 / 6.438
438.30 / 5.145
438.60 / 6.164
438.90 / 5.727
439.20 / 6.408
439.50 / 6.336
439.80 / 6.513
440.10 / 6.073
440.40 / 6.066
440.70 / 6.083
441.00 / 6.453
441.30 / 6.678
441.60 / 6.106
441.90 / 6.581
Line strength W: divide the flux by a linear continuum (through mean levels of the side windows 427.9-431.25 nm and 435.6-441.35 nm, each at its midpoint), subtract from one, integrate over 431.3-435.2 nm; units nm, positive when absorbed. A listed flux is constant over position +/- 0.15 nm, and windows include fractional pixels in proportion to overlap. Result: -0.23 nm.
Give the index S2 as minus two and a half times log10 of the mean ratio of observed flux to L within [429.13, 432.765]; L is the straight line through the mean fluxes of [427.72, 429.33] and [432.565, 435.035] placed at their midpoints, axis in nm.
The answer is 0.10 mag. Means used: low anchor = 5.84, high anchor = 5.83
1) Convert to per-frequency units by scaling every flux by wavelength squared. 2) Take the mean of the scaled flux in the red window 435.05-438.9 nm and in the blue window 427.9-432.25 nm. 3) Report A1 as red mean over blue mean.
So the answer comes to 1.2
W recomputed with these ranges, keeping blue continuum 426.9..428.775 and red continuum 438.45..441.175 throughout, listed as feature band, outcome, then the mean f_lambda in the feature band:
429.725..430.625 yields 0.18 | 4.7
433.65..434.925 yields 0.10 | 5.54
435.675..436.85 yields 0.00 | 6.09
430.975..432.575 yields 0.05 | 5.78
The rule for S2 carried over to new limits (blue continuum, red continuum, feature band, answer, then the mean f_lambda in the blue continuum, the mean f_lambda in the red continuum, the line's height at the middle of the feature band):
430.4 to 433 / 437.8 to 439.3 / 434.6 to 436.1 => -0.07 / 5.5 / 5.98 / 5.76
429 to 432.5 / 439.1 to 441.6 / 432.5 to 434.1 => -0.02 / 5.31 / 6.31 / 5.57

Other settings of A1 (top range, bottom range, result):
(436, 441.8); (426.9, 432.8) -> 1.18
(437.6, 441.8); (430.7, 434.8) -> 1.13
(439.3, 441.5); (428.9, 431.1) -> 1.35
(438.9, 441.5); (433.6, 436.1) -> 1.12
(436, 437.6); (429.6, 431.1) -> 1.40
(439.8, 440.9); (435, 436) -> 1.06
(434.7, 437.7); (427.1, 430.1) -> 1.14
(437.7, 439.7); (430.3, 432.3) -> 1.17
